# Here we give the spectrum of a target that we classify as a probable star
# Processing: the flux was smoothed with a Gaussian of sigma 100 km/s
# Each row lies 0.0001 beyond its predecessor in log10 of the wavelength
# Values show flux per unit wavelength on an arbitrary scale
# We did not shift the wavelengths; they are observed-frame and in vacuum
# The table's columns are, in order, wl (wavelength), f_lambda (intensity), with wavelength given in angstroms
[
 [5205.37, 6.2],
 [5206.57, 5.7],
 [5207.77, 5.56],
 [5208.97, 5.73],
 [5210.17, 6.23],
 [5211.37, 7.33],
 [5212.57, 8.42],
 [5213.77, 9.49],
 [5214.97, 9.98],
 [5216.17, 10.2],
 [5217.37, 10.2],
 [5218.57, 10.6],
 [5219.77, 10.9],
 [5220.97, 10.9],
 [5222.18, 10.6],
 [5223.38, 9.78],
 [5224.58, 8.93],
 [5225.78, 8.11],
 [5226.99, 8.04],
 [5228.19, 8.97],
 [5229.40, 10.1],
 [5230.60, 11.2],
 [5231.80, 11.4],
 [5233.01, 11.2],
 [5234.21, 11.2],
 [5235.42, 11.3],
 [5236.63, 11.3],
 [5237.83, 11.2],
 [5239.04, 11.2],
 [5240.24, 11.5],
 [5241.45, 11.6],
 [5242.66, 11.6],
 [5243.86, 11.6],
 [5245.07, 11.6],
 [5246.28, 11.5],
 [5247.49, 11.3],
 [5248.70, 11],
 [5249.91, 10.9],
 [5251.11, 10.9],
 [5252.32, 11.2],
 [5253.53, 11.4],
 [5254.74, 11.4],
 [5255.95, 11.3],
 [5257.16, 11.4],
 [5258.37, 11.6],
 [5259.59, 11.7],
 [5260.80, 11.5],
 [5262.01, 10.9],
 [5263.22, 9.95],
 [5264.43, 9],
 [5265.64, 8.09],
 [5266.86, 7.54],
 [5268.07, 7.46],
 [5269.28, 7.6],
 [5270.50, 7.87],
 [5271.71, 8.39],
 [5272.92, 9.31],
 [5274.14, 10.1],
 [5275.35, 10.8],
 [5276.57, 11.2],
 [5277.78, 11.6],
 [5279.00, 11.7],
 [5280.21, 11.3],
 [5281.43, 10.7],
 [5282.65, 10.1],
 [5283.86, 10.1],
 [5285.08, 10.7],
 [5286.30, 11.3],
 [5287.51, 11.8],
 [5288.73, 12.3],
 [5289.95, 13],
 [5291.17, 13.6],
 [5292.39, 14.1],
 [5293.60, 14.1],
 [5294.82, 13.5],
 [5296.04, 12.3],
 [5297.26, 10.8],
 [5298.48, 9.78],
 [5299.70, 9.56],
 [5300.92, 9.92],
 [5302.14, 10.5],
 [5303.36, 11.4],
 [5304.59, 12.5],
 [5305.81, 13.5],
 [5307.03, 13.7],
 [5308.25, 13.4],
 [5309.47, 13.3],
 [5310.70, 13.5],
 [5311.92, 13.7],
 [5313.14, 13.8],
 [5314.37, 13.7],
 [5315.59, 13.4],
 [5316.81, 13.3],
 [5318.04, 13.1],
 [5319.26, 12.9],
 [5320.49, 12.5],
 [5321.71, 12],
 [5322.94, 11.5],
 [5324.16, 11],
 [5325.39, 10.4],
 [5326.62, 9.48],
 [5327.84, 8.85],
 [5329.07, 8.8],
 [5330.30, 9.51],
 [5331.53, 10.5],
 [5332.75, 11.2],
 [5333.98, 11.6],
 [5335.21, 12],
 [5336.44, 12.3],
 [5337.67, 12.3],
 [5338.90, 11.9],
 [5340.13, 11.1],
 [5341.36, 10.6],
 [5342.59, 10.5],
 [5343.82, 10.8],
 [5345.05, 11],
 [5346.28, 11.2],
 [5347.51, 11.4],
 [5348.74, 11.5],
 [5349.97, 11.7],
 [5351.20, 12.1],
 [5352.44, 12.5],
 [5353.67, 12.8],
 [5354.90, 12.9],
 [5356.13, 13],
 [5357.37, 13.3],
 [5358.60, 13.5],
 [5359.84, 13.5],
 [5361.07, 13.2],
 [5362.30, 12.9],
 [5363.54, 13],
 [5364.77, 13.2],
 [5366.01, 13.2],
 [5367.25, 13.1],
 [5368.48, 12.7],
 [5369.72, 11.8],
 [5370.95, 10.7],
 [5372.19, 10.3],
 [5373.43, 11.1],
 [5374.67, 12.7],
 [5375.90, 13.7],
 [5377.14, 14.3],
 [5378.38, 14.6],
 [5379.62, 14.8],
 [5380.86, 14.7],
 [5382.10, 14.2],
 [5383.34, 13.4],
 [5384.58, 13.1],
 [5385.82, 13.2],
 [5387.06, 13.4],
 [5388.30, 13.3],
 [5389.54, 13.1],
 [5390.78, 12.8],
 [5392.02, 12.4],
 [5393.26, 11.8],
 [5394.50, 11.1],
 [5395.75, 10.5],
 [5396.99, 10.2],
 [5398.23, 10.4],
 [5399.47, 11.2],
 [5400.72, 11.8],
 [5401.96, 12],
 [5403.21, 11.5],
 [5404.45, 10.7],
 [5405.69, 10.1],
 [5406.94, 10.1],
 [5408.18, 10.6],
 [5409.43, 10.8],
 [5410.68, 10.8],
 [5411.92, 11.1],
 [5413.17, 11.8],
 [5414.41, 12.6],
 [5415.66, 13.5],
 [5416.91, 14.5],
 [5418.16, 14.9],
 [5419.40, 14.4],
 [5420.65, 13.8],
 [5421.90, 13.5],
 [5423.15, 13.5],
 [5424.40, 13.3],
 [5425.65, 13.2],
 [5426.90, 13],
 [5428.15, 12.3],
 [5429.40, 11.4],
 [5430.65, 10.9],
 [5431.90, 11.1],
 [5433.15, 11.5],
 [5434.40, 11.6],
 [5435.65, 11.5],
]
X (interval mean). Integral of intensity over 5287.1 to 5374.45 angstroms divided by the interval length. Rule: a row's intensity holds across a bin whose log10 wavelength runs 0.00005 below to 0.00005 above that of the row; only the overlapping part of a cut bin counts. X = 12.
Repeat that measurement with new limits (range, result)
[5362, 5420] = 12.4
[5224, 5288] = 10.5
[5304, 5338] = 12.1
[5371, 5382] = 13.2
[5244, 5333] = 11.2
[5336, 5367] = 12.2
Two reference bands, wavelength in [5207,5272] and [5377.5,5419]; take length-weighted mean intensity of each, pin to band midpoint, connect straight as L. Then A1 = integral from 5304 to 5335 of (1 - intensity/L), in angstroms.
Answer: -2.5 angstroms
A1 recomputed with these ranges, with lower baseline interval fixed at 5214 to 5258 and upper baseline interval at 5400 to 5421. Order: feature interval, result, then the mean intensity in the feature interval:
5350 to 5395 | -4.4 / 12.9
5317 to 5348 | 0.8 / 11.2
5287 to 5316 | -3.4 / 12.5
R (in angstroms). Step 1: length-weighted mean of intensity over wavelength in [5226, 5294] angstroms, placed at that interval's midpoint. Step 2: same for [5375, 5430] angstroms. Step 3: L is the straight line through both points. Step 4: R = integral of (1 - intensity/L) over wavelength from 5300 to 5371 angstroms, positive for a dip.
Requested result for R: -1.98 angstroms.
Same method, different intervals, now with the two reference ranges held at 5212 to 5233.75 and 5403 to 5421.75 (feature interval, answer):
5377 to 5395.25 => -2.3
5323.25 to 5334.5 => 1.0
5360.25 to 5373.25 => -0.9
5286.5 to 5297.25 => -2.1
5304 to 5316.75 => -2.9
